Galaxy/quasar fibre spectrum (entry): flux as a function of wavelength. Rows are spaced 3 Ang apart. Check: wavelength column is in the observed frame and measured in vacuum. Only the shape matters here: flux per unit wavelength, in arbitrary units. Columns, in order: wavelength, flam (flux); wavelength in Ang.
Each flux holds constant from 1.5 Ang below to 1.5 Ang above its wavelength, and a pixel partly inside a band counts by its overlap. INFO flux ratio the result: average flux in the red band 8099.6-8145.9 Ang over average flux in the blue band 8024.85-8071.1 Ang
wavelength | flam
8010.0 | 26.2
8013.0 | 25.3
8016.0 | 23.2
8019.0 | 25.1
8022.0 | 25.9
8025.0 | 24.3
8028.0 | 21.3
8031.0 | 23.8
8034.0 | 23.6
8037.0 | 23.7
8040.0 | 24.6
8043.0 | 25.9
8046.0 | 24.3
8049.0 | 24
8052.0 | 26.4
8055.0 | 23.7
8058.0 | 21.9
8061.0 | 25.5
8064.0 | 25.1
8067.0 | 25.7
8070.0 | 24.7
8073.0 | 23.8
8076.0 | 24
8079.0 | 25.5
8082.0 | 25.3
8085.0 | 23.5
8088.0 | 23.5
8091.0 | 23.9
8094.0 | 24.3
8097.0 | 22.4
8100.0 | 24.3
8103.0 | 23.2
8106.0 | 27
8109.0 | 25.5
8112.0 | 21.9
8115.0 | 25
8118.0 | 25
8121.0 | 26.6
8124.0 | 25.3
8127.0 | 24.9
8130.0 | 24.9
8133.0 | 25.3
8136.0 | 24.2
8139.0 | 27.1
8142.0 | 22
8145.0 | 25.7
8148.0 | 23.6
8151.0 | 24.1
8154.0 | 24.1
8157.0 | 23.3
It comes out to 1.0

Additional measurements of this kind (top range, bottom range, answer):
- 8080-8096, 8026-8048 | 1.01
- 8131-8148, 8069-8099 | 1.03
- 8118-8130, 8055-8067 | 1.05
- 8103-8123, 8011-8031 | 1.03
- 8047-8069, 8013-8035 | 1.03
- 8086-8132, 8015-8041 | 1.02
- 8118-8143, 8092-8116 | 1.04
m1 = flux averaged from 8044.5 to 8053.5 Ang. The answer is 24.9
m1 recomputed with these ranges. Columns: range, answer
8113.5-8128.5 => 25.4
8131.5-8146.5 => 24.9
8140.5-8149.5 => 23.8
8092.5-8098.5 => 23.3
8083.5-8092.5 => 23.6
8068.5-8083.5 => 24.7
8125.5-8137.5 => 24.8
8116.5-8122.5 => 25.8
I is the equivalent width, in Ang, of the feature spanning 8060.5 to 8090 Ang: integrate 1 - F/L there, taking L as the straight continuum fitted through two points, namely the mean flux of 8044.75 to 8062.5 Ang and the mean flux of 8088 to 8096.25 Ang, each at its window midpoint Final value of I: -0.7 Ang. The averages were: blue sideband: 24.3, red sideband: 23.8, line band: 24.6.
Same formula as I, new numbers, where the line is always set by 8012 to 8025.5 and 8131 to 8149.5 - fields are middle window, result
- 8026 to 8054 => 0.7 Ang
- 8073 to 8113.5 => 0.9 Ang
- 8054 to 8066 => 0.3 Ang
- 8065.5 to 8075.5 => 0.0 Ang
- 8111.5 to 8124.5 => -0.1 Ang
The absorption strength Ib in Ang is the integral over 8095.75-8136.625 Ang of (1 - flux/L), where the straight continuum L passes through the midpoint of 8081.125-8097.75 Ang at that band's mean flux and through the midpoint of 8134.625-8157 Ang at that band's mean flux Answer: -1.1 Ang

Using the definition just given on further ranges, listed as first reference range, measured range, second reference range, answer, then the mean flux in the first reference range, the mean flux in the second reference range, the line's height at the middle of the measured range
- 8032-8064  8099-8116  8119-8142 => 0.4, 24.4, 25.2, 25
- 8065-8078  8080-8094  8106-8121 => 0.3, 24.6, 24.8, 24.7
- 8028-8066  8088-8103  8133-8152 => 0.5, 24.3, 24.5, 24.4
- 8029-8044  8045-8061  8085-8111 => 0.0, 24.2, 24.2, 24.2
